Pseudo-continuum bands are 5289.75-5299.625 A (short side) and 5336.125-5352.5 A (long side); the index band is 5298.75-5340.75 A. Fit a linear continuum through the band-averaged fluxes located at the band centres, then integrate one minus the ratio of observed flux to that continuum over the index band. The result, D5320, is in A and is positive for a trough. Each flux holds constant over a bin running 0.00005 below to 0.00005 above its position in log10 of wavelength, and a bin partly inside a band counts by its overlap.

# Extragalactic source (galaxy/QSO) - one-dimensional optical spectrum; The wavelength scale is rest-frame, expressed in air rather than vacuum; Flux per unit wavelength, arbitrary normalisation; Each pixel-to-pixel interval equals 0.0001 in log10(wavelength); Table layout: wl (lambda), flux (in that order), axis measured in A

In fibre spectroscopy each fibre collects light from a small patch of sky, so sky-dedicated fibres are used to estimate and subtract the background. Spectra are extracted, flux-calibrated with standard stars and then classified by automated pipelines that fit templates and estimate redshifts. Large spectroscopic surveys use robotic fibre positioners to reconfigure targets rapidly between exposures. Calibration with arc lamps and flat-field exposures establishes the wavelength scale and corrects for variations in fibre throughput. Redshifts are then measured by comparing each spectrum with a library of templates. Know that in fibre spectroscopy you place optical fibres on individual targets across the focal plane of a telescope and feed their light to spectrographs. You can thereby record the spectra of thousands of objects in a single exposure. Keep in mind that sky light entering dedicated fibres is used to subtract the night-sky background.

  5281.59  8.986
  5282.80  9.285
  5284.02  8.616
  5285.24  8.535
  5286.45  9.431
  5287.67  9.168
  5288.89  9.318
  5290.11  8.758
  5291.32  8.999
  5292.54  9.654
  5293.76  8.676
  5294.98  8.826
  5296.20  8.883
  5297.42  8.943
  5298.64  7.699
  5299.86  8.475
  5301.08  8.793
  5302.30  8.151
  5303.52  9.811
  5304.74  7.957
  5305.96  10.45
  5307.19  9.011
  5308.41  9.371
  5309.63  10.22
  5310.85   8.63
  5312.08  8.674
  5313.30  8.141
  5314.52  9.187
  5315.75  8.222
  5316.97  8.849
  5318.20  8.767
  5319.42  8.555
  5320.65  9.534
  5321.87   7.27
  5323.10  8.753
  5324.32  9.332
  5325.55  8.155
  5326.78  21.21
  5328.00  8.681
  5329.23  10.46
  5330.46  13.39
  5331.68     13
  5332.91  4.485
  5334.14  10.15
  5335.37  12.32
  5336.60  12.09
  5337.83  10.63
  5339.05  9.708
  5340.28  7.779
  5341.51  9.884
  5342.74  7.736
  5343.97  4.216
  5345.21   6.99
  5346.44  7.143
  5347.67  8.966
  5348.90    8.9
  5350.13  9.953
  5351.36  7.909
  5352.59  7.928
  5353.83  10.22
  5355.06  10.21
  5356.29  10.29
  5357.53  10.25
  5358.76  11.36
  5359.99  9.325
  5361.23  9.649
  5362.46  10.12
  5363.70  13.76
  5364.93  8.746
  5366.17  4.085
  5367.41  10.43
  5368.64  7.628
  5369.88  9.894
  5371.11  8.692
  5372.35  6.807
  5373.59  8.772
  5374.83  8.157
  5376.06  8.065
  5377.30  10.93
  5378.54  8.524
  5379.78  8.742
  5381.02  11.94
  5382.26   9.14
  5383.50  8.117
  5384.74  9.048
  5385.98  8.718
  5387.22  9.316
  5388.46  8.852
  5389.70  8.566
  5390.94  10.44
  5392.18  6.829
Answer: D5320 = -4.7 A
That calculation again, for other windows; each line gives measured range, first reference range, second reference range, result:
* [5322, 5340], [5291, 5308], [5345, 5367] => -3.23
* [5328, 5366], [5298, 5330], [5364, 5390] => -1.91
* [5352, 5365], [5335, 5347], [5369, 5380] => -2.22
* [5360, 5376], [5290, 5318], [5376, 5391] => 0.53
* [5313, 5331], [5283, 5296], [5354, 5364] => -0.37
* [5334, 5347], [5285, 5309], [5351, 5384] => 0.30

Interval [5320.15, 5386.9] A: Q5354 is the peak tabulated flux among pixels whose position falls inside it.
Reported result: 21.21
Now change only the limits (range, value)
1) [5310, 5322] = 9.534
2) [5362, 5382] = 13.76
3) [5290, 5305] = 9.811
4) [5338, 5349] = 9.884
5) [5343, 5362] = 11.36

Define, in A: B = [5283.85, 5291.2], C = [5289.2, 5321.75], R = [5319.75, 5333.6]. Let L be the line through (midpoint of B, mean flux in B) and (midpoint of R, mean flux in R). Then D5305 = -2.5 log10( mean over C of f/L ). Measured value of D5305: 0.09 mag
